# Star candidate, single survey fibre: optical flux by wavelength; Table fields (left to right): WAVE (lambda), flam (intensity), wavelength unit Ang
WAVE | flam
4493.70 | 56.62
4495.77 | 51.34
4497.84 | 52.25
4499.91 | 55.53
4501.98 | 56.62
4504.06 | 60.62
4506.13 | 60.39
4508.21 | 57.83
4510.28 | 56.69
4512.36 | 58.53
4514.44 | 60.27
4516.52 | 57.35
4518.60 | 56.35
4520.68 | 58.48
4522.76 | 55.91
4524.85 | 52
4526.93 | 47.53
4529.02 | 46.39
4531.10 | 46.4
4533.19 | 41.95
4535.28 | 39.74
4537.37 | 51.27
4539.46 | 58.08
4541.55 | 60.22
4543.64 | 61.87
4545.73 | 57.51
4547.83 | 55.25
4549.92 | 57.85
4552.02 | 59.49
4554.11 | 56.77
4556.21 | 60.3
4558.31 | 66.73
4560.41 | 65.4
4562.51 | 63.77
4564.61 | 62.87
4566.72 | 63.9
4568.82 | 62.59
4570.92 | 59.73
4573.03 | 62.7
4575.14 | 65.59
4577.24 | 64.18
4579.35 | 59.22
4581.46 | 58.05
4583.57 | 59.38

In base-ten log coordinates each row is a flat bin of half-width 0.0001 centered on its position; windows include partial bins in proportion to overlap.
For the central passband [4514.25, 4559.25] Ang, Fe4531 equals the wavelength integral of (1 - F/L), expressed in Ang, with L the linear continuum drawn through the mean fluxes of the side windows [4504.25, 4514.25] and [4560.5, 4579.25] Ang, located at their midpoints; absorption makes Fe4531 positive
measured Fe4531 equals 4.4 Ang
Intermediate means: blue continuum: 58.7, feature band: 54.8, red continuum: 63.1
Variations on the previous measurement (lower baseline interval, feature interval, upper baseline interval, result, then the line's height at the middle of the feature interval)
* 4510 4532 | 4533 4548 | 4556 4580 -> 1.1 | 57.9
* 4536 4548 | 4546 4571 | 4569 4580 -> -0.6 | 59.8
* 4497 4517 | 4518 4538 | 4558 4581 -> 3.4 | 59.5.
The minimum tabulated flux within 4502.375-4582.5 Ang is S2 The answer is 39.74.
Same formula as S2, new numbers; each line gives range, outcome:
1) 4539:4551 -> 55.25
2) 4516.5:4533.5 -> 41.95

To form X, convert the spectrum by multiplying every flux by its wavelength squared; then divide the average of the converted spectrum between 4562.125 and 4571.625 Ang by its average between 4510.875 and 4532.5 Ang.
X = 1.19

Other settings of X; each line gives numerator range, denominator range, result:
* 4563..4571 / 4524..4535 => 1.38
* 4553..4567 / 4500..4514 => 1.10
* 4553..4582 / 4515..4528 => 1.16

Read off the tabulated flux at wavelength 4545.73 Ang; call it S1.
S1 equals 57.51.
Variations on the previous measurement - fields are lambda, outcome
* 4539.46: 58.08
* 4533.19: 41.95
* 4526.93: 47.53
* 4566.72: 63.9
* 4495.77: 51.34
